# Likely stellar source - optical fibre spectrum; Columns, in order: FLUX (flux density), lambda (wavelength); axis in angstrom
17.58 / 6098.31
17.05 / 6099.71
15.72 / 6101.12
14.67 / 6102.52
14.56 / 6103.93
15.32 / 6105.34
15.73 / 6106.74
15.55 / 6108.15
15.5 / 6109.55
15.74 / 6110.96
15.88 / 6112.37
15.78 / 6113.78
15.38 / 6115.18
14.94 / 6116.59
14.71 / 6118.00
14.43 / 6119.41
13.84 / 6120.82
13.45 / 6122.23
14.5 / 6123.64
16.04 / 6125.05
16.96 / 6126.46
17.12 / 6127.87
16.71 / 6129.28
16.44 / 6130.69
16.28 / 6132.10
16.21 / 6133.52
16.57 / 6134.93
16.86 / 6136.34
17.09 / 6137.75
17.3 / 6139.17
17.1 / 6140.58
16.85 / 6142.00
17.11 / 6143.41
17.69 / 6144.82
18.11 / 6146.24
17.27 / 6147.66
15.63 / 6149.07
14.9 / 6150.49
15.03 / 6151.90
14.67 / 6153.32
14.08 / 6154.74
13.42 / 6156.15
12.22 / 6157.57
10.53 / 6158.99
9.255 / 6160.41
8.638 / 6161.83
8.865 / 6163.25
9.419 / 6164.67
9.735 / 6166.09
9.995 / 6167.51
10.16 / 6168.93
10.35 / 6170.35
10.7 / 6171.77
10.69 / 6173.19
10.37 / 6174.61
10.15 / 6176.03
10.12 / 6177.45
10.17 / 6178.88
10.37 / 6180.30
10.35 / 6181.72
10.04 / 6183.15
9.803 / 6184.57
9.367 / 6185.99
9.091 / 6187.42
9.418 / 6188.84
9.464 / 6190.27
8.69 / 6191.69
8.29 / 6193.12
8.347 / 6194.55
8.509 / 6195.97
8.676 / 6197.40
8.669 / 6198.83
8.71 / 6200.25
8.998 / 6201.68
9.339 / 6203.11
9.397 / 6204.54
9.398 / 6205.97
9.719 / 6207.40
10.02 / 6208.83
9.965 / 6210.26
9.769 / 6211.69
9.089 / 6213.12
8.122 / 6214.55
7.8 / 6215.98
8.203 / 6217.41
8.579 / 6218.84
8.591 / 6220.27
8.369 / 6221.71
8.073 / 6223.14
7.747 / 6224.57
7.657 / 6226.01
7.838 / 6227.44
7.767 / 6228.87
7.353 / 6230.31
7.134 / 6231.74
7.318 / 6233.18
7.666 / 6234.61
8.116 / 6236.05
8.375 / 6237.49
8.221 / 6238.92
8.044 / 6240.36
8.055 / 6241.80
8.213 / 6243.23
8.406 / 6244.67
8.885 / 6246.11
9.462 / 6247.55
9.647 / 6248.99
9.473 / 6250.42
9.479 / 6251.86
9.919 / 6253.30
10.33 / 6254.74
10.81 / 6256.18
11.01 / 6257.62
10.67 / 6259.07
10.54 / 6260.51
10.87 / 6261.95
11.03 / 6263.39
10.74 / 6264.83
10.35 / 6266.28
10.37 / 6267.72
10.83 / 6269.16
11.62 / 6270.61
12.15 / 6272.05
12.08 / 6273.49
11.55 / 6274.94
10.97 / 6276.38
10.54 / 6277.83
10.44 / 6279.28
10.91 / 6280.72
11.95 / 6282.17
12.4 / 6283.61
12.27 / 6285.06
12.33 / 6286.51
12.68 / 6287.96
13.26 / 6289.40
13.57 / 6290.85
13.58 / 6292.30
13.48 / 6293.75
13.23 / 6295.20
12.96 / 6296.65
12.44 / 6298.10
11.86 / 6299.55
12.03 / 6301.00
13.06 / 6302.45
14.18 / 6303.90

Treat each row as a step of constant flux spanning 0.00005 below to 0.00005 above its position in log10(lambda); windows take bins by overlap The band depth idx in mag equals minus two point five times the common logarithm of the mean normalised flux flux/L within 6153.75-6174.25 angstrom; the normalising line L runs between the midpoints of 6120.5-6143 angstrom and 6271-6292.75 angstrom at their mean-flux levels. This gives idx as 0.40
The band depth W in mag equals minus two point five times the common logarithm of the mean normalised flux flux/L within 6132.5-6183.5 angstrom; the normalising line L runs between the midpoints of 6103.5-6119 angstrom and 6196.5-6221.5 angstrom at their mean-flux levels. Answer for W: -0.05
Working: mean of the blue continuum 15.4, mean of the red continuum 8.98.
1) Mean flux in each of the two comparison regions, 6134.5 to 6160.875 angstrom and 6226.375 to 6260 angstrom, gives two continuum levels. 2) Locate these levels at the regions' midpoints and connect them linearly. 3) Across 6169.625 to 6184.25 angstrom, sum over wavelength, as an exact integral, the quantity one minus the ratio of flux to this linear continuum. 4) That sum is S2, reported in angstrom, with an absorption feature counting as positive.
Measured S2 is 3.34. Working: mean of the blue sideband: 15.4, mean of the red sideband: 8.79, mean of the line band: 10.3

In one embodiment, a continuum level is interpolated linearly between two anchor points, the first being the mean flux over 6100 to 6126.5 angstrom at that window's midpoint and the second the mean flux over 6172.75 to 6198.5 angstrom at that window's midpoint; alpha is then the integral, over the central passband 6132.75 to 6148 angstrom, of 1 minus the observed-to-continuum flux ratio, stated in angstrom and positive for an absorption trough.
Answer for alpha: -4.7 angstrom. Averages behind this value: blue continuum 15.2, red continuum 9.52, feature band 17.1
